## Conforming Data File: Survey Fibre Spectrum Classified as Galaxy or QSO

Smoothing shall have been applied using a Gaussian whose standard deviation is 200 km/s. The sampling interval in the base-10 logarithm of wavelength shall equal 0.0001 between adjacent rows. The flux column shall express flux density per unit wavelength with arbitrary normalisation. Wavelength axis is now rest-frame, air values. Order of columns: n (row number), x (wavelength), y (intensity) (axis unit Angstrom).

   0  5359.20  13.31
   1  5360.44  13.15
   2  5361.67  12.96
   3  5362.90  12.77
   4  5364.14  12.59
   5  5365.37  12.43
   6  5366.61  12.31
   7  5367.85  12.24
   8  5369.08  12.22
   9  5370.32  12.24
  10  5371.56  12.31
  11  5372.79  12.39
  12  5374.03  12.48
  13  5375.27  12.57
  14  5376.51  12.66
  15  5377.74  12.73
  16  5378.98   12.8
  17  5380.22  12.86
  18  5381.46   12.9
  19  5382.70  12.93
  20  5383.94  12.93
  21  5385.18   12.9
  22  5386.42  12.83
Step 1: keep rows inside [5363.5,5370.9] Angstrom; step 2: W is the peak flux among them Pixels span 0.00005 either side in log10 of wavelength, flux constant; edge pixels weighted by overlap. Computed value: 12.59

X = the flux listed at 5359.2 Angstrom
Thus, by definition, 13.31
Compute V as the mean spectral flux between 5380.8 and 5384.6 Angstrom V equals 12.9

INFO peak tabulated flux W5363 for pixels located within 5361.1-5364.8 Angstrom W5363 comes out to 12.96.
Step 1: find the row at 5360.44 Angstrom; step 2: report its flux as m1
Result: 13.15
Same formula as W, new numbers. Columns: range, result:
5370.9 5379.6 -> 12.8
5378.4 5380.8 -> 12.86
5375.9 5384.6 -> 12.93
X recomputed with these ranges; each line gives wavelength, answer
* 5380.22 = 12.86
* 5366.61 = 12.31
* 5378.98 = 12.8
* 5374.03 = 12.48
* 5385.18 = 12.9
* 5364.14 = 12.59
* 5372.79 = 12.39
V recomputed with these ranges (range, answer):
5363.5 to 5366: 12.5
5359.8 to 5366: 12.8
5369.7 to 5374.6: 12.4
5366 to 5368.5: 12.3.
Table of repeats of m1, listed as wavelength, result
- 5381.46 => 12.9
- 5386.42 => 12.83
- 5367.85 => 12.24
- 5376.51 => 12.66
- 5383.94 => 12.93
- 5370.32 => 12.24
